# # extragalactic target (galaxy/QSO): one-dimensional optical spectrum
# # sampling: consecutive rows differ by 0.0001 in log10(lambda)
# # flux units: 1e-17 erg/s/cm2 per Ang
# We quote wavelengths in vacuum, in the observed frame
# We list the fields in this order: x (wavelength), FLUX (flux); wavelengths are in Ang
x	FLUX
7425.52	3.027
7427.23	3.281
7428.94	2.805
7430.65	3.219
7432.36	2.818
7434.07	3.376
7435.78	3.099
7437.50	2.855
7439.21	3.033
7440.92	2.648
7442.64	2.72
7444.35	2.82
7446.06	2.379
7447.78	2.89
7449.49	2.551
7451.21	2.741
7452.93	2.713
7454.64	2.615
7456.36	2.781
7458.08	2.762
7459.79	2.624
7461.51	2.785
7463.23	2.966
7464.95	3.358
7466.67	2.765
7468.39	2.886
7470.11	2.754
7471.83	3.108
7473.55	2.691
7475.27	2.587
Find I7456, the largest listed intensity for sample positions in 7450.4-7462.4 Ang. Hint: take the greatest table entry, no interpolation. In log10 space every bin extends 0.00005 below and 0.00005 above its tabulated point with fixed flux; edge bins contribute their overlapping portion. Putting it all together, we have 2.785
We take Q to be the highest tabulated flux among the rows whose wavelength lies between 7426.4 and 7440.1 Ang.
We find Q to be 3.376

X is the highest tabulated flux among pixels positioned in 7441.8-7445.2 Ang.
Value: 2.82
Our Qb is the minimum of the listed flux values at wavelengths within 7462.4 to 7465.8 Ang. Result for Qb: 2.966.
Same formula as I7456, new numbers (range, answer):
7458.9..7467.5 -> 3.358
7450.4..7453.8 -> 2.741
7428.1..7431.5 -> 3.219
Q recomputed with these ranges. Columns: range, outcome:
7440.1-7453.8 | 2.89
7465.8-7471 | 2.886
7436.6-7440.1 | 3.033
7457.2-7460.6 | 2.762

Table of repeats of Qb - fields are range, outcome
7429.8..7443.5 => 2.648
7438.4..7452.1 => 2.379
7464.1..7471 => 2.754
